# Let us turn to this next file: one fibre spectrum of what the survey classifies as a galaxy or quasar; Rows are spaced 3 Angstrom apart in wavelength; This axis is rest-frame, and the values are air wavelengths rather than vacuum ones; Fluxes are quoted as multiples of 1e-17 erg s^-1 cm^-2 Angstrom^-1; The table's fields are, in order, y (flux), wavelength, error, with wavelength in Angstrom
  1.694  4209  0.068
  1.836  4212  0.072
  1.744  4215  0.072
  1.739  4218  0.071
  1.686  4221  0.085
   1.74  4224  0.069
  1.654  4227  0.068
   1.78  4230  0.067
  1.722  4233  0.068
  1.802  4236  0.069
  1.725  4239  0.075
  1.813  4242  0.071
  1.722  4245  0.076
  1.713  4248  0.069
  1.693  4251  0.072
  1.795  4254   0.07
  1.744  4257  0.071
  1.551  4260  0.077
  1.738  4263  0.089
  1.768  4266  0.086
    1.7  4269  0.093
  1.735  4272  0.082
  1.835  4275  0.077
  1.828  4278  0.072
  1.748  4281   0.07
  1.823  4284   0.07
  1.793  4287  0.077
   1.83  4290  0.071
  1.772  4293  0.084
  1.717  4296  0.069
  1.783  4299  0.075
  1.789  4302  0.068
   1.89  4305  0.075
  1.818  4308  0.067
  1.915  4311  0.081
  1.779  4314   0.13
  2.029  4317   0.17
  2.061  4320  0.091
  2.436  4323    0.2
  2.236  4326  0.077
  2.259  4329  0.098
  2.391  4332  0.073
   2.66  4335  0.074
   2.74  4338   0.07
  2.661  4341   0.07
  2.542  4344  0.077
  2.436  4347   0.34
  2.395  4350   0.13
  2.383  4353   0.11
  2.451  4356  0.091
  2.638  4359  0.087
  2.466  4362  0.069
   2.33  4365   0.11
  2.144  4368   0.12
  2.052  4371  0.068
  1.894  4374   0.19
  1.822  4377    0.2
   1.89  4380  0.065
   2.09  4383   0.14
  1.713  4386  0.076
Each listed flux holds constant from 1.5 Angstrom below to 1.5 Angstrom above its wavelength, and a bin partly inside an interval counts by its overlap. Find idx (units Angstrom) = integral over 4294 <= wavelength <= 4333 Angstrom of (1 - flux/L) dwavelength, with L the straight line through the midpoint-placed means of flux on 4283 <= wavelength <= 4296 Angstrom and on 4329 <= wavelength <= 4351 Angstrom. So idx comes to 2.69 Angstrom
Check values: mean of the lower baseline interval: 1.79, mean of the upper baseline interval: 2.53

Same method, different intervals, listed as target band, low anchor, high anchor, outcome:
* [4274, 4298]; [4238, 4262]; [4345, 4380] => 1.27 Angstrom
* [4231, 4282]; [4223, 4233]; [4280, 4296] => 0.30 Angstrom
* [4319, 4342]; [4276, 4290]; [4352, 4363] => -1.94 Angstrom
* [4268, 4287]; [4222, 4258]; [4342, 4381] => 1.24 Angstrom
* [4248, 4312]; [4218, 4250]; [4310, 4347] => 7.75 Angstrom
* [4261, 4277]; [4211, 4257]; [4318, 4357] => 1.82 Angstrom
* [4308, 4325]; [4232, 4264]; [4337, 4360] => 1.82 Angstrom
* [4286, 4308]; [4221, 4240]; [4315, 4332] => 2.92 Angstrom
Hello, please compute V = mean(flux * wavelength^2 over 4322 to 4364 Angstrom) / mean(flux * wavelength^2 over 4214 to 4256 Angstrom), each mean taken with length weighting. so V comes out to 1.5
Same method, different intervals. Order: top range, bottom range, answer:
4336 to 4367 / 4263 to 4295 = 1.45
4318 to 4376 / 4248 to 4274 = 1.44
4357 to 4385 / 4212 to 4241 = 1.32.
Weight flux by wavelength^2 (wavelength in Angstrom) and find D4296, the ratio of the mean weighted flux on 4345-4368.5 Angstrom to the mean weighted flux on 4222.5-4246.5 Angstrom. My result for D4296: 1.47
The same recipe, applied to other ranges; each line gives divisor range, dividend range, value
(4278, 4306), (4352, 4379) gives 1.29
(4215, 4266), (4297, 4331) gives 1.20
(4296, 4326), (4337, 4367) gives 1.30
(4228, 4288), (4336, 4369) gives 1.48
